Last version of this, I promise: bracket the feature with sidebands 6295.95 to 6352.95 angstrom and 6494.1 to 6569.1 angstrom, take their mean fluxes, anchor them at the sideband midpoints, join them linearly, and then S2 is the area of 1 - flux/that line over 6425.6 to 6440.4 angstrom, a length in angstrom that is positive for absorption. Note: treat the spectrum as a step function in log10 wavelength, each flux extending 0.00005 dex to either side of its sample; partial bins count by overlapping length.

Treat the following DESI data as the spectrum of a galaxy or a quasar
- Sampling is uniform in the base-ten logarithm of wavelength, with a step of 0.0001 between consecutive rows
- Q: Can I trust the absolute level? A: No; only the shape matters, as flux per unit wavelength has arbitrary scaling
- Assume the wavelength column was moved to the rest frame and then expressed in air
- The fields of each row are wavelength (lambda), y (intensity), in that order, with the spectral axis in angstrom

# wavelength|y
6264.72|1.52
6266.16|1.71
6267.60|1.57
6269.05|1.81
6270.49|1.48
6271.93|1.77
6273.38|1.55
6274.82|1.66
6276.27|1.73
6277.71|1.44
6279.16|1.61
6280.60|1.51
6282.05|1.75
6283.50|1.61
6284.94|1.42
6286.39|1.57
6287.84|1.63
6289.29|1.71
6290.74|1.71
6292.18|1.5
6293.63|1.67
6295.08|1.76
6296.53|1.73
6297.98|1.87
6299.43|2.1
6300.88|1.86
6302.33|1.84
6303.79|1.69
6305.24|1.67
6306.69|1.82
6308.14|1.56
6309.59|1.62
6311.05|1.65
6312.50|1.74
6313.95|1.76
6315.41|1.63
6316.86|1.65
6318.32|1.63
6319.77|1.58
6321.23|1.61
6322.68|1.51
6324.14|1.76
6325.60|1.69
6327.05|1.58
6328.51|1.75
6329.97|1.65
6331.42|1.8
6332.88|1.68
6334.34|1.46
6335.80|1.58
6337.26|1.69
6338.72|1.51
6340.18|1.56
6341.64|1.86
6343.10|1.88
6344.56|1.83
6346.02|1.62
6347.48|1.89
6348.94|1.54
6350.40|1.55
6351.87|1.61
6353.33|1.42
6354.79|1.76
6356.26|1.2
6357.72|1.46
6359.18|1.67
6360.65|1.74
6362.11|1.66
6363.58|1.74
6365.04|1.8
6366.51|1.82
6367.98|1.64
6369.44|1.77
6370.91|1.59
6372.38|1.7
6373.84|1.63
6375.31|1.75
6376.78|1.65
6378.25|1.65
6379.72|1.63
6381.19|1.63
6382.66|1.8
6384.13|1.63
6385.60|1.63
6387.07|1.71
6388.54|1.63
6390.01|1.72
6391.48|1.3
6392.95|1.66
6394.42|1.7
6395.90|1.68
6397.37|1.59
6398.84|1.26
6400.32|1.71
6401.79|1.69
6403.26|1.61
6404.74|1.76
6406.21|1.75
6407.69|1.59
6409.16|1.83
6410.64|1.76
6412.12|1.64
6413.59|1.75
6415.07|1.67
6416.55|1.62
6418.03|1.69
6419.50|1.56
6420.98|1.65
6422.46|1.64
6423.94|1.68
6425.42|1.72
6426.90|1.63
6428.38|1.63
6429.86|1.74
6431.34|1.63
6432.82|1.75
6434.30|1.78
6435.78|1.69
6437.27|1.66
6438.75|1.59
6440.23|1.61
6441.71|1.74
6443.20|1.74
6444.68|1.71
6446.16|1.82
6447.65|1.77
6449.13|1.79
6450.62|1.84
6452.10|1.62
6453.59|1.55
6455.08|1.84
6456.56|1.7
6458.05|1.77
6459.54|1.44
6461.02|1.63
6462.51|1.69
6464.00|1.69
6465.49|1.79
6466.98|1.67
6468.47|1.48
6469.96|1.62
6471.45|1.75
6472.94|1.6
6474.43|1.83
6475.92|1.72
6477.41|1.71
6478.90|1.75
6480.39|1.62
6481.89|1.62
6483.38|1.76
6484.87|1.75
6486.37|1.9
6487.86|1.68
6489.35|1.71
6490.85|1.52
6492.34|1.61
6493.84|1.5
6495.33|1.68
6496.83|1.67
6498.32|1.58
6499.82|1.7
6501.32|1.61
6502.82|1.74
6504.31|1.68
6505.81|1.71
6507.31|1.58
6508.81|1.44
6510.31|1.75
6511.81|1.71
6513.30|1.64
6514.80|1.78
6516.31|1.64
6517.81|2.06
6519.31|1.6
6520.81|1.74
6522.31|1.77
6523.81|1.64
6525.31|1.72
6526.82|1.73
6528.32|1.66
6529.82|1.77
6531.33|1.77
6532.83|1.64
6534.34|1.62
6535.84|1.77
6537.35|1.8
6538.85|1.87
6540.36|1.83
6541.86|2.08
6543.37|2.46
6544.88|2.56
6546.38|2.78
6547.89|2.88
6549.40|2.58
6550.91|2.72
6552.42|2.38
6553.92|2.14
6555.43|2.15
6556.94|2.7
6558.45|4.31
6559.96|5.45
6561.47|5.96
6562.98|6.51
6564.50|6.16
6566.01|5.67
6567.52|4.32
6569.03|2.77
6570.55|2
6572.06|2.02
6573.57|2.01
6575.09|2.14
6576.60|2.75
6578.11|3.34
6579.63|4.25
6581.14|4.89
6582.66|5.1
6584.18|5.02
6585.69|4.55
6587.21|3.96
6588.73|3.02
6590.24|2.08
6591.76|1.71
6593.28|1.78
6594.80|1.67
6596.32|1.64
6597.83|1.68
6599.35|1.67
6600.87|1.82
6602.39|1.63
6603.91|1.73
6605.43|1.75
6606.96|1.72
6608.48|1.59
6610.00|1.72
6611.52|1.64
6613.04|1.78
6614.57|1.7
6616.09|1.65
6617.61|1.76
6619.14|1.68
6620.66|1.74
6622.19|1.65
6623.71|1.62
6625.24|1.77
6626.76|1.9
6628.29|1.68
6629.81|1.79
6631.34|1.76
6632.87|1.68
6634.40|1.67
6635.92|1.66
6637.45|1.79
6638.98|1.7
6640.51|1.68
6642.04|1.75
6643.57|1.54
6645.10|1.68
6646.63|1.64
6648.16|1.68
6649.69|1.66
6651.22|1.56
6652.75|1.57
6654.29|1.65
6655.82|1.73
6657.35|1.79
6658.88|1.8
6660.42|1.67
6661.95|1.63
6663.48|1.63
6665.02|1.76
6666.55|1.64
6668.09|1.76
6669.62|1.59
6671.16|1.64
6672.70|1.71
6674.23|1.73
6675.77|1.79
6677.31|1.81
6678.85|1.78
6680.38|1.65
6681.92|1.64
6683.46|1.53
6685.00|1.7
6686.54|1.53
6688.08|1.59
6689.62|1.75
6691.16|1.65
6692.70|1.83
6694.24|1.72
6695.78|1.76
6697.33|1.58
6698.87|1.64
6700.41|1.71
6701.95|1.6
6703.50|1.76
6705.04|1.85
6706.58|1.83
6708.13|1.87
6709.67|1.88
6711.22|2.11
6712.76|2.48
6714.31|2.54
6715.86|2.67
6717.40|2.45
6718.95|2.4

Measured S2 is 2.8 angstrom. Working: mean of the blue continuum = 1.69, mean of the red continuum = 2.42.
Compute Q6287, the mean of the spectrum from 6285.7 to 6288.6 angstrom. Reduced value 1.6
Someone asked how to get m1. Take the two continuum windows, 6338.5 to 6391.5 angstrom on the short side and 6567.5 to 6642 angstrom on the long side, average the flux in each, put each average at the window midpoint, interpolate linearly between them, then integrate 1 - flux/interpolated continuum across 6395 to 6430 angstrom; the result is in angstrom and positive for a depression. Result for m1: 2.2 angstrom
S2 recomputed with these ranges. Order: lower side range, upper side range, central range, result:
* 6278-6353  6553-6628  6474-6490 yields 4.2 angstrom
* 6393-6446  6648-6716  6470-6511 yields 0.6 angstrom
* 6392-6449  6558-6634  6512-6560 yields 4.6 angstrom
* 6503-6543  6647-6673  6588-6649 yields -1.8 angstrom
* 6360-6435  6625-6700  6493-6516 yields 0.4 angstrom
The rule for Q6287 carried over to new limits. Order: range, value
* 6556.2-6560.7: 4.15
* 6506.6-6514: 1.63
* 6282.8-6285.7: 1.52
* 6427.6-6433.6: 1.69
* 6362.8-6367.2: 1.78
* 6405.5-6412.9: 1.71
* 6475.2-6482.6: 1.68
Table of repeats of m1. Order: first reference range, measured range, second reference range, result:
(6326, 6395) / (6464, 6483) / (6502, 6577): 4.3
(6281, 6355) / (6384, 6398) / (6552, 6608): 3.1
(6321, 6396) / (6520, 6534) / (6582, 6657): 1.1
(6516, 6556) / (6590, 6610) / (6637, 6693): 1.4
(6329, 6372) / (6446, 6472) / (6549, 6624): 5.9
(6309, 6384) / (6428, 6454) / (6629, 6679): -0.6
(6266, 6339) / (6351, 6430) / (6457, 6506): 0.8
